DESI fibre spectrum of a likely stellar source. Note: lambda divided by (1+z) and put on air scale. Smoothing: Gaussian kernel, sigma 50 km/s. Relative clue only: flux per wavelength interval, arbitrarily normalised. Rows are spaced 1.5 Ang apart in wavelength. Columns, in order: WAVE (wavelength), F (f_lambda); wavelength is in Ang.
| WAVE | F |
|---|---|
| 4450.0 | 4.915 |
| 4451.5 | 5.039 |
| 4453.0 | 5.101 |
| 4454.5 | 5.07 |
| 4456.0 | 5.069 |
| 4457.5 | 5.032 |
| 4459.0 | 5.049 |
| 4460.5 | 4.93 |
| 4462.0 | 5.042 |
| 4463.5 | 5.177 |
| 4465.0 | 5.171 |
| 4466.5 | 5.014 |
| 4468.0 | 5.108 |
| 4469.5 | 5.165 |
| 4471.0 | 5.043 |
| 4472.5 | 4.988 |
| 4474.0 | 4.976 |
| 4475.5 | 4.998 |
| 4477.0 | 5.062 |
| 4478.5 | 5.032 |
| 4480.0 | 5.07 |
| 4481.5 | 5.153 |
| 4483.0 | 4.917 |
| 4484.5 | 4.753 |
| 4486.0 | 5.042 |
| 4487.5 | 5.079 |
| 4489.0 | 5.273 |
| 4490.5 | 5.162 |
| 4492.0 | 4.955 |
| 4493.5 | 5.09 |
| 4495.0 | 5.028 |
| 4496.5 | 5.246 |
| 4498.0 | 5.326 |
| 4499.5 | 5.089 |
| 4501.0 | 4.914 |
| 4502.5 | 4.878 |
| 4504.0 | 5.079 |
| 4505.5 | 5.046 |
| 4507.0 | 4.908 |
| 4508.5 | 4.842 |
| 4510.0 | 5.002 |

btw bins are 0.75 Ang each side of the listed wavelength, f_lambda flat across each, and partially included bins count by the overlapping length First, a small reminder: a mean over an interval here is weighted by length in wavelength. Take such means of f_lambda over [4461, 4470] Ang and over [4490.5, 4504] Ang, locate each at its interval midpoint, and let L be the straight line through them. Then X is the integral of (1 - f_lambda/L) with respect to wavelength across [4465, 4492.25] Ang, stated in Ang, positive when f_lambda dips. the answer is 0.2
